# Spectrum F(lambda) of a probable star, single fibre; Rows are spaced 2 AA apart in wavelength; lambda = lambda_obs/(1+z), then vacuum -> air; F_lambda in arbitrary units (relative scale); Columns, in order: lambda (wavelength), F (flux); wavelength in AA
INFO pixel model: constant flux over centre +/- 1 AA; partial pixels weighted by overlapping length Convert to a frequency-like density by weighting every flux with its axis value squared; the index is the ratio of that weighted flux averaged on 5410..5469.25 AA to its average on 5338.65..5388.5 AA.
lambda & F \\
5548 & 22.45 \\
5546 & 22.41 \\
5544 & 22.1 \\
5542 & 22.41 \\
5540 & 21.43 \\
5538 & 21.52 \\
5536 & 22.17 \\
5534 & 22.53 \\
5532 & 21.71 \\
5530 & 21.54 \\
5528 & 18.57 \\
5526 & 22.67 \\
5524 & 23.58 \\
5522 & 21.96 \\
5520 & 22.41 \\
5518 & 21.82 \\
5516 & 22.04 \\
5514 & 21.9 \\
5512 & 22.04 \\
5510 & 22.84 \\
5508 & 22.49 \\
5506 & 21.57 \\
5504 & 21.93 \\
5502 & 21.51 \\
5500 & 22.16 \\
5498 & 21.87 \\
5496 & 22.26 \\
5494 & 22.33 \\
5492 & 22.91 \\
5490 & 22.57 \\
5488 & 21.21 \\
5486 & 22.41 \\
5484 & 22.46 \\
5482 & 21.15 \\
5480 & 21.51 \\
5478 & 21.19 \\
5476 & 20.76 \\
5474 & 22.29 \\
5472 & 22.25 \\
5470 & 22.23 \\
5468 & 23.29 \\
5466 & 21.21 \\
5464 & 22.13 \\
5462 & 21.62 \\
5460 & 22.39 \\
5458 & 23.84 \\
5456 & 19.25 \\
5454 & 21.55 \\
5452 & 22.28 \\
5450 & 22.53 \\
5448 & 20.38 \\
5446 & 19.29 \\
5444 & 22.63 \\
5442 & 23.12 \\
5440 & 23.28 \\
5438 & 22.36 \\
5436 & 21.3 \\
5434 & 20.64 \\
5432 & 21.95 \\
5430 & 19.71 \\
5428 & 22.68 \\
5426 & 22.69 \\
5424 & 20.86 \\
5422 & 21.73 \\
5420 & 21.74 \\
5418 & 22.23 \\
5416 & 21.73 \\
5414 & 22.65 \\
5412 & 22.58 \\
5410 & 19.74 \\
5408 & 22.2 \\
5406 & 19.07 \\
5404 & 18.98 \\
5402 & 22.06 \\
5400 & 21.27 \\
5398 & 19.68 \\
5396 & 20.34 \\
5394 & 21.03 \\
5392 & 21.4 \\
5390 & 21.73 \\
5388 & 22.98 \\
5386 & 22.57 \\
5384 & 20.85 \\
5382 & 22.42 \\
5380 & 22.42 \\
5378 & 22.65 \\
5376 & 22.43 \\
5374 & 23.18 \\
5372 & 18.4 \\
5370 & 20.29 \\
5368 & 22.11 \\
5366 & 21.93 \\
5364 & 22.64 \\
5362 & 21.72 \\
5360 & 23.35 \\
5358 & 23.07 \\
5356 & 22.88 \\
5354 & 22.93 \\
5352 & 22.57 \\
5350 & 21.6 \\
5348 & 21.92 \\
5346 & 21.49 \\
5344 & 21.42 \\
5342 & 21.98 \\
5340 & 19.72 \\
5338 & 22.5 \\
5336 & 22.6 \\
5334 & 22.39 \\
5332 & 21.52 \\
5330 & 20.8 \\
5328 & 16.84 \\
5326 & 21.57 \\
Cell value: 1.02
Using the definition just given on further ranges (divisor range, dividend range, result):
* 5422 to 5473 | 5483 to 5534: 1.03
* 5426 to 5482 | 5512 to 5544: 1.03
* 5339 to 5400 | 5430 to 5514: 1.04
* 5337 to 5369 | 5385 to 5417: 0.98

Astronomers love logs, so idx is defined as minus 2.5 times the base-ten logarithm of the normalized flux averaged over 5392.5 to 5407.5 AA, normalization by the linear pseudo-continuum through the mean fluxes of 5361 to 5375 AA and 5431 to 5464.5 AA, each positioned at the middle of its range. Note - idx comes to 0.06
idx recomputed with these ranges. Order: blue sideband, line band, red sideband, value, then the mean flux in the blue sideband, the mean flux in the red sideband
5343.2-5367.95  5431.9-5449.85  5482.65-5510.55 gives 0.03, 22.3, 22.2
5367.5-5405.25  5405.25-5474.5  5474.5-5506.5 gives -0.01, 21.4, 21.9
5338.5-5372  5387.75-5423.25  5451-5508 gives 0.03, 21.9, 21.9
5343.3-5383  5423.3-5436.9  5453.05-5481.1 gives 0.02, 22.1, 21.8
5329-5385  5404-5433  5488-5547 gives 0.03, 21.9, 22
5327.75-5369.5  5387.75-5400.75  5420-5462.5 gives 0.04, 21.9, 21.7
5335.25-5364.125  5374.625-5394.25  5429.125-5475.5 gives 0.00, 22.1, 21.8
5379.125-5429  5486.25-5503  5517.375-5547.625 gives -0.02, 21.5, 21.9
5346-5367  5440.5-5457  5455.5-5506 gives 0.03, 22.4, 22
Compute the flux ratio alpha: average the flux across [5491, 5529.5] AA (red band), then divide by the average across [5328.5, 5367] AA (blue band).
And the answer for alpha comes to 1.00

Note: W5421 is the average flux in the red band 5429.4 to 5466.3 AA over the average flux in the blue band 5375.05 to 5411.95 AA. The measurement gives 1.0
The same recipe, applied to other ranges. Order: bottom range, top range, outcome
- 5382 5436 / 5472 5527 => 1.03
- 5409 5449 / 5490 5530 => 1.02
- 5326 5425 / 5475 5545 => 1.02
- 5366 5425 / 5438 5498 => 1.02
